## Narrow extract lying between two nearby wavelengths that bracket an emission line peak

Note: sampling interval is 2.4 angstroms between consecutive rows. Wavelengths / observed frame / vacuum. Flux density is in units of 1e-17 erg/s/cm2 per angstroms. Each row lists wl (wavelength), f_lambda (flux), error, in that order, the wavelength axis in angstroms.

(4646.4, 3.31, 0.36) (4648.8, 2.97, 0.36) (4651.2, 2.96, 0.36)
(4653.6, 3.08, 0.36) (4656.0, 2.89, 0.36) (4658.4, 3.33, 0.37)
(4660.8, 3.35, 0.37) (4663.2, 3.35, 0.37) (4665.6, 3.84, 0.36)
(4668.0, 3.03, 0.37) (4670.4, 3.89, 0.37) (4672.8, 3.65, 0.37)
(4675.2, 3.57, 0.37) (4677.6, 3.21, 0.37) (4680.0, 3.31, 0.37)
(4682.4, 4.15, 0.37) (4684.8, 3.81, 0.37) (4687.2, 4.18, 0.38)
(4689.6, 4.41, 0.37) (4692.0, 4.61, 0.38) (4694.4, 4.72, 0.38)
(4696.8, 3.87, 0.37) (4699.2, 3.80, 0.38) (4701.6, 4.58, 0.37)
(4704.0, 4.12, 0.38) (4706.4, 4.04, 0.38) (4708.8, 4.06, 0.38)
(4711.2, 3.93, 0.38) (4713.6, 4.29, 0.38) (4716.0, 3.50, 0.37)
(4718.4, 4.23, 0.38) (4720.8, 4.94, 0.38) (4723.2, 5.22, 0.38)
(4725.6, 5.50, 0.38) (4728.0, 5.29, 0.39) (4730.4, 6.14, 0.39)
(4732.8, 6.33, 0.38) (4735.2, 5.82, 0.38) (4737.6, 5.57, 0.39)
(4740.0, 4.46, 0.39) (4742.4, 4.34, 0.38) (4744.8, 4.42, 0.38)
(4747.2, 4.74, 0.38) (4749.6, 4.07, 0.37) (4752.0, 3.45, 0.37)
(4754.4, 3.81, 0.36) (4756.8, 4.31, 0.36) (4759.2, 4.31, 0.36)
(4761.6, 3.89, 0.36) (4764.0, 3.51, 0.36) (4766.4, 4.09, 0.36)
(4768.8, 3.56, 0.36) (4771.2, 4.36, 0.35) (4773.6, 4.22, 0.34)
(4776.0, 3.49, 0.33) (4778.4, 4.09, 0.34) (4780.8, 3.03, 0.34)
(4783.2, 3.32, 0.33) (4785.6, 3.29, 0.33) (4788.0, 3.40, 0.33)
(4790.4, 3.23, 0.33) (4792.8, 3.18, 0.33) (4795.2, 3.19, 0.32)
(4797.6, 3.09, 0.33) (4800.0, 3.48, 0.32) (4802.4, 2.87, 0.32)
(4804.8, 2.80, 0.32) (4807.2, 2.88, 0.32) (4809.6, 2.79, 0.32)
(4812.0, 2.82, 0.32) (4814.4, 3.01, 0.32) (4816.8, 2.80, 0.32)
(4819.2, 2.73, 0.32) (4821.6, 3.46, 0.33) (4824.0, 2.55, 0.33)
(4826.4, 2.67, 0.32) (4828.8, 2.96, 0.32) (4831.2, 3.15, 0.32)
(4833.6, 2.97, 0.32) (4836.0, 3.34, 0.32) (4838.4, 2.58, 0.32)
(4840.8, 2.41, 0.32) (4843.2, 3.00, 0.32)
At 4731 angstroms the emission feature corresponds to C III] 1909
